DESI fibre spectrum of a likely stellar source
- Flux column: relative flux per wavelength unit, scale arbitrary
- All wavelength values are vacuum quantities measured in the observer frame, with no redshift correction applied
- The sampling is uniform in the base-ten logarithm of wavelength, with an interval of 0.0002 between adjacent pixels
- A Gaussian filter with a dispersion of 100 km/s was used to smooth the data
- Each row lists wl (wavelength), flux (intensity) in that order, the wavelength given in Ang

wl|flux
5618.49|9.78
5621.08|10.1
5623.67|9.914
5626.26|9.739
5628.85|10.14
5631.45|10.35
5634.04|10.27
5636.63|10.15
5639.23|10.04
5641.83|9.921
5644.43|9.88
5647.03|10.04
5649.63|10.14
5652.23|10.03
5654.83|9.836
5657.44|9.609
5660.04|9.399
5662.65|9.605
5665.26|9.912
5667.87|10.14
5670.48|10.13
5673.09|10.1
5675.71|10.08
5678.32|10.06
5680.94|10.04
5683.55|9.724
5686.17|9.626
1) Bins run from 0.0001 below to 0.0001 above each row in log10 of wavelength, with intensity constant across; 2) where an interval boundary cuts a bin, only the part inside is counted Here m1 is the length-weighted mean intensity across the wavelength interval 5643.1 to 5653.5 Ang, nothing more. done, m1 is 10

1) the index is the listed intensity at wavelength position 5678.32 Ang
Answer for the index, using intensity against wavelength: 10.06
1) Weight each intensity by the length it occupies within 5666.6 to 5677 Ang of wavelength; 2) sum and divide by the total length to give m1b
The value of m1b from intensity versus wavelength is 10.1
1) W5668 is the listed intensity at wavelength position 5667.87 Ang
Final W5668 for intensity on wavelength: 10.14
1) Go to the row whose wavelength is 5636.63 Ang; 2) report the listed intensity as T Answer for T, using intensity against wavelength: 10.15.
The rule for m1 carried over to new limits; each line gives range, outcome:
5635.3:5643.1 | 10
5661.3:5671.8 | 9.94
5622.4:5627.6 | 9.83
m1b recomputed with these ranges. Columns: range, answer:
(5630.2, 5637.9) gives 10.3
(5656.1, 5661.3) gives 9.51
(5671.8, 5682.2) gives 10.1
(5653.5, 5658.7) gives 9.72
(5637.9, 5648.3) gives 9.96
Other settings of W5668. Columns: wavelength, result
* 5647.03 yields 10.04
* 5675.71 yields 10.08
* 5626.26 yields 9.739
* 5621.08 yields 10.1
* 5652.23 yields 10.03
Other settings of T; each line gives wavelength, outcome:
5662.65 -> 9.605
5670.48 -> 10.13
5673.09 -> 10.1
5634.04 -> 10.27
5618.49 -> 9.78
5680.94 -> 10.04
